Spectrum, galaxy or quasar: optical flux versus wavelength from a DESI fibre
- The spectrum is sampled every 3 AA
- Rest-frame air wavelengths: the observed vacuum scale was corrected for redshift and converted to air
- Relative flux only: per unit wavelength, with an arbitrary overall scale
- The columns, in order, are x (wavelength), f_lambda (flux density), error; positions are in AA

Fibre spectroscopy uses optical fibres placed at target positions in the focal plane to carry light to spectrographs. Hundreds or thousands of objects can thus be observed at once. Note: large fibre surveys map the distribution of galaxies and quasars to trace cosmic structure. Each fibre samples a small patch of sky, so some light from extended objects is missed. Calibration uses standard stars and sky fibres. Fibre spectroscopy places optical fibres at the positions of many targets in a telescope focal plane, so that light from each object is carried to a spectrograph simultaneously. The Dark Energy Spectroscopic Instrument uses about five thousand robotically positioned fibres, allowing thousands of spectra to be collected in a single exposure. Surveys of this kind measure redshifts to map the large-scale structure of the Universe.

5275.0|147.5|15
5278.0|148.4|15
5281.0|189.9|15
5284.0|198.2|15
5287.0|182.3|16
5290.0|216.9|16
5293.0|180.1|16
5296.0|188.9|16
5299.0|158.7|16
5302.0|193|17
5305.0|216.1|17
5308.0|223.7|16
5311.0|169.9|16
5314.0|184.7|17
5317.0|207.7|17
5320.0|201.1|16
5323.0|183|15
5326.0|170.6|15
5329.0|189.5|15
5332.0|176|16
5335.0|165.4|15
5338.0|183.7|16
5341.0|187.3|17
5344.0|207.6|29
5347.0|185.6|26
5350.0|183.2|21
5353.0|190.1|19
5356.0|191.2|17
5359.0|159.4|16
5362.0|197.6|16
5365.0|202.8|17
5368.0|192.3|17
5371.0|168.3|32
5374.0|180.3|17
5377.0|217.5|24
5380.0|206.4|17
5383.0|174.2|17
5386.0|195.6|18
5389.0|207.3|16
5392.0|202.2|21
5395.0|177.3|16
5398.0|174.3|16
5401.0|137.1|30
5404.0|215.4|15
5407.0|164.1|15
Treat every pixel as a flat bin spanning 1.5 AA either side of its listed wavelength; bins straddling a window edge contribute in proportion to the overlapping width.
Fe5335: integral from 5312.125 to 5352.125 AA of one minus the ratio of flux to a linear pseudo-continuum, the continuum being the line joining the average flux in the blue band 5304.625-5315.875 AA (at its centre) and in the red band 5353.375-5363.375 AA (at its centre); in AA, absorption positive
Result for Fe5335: 0.92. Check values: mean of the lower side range 197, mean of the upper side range 183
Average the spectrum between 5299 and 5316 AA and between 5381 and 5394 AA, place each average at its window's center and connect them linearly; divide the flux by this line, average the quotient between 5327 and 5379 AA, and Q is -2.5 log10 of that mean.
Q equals 0.04 mag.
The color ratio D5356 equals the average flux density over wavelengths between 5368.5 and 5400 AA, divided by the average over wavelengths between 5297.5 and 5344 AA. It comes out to 1.01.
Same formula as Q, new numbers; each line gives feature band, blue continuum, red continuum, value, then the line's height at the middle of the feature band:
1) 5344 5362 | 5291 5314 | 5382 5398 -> 0.03 mag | 190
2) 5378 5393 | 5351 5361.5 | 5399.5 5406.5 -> -0.12 mag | 177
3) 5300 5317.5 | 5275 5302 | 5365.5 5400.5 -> -0.08 mag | 183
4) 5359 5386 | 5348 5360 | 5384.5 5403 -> -0.05 mag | 183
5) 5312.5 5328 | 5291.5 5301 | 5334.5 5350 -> -0.04 mag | 182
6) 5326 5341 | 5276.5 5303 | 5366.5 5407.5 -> 0.04 mag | 185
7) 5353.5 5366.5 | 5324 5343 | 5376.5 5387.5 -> 0.01 mag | 189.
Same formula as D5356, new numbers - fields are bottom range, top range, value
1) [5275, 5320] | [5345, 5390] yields 1.01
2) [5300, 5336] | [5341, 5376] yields 0.99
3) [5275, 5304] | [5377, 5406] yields 1.03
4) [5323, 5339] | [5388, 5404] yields 1.03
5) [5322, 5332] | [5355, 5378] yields 1.04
